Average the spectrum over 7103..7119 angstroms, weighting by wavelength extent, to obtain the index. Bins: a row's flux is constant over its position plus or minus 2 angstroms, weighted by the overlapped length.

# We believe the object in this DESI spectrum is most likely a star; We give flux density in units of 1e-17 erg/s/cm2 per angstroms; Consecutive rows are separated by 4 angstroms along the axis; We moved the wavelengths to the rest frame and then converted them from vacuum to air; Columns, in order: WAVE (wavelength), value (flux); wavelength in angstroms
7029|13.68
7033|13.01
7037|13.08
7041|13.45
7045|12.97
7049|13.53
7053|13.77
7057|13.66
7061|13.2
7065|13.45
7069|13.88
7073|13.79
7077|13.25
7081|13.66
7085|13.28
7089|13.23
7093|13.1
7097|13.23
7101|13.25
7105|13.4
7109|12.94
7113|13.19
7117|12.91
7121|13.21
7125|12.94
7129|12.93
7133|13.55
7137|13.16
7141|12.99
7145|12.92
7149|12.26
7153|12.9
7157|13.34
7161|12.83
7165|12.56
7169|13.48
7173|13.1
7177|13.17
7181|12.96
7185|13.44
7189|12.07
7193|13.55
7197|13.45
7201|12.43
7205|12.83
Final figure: 13.1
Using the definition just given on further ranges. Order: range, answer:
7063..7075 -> 13.7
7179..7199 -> 13.1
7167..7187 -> 13.2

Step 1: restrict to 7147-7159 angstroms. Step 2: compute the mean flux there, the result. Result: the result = 12.8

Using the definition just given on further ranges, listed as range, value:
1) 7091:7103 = 13.2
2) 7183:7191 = 12.8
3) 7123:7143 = 13.1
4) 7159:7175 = 13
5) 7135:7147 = 13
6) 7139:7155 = 12.8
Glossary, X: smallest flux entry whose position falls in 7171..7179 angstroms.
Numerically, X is 13.1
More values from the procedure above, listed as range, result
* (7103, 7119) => 12.91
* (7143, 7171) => 12.26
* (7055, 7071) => 13.2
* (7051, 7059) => 13.66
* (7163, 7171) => 12.56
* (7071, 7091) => 13.23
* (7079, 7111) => 12.94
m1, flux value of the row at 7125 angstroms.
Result 12.94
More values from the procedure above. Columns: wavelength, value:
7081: 13.66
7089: 13.23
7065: 13.45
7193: 13.55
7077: 13.25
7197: 13.45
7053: 13.77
